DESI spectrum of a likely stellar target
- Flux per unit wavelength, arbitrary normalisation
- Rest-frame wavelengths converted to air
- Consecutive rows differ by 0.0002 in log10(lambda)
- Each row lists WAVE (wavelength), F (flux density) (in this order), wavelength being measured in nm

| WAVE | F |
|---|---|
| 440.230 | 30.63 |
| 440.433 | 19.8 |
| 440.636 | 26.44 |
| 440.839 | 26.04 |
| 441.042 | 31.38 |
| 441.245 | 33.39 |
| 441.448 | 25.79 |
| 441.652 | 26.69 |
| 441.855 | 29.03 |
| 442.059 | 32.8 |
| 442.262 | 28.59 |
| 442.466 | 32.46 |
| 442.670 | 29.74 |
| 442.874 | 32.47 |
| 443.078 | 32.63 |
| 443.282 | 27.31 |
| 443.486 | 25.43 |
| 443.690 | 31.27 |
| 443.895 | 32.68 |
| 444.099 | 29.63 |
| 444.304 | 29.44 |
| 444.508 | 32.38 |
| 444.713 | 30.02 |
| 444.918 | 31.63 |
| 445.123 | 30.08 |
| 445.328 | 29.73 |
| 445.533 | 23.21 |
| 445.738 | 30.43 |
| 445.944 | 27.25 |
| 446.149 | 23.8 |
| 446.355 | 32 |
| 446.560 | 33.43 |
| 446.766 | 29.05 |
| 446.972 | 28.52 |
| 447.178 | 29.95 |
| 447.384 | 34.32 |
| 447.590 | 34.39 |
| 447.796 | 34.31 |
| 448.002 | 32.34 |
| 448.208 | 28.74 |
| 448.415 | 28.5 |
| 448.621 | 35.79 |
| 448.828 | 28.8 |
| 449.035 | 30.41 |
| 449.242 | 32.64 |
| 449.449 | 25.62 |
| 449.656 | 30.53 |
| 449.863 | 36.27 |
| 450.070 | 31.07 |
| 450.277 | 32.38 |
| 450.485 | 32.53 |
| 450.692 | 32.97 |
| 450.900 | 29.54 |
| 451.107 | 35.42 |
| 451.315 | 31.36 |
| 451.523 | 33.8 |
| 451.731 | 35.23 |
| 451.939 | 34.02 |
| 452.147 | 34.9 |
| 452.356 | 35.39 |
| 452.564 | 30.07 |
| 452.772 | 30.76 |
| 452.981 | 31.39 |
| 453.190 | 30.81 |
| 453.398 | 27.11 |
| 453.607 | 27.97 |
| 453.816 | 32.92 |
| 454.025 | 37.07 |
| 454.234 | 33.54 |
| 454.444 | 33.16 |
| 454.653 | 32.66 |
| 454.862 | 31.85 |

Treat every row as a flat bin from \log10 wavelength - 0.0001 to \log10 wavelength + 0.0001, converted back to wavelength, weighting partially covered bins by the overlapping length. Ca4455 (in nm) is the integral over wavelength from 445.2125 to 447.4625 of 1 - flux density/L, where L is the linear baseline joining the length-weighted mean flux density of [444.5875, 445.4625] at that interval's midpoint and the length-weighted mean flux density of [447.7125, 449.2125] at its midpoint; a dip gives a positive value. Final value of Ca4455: 0.10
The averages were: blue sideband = 30.1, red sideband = 31.3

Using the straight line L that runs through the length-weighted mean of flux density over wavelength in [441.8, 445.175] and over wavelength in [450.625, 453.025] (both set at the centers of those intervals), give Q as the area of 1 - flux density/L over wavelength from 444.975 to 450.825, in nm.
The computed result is 0.203 nm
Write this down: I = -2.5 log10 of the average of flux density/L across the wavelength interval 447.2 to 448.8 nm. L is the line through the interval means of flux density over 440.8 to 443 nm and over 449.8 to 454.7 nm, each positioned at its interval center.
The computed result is -0.03 mag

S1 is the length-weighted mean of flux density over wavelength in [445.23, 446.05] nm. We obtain 27.6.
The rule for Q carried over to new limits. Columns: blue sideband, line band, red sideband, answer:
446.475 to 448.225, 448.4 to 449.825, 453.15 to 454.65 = 0.05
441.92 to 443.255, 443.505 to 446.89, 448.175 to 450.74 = 0.17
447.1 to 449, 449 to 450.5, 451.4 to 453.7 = 0.02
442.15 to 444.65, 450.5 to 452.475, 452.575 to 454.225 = -0.16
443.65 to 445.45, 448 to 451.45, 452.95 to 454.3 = -0.04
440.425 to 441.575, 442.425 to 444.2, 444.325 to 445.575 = -0.09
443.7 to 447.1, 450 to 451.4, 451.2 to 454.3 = -0.03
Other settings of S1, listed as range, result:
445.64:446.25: 27.1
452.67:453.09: 31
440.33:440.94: 24.1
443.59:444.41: 30.8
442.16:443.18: 31.2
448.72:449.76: 29.6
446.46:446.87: 31.2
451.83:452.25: 34.5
